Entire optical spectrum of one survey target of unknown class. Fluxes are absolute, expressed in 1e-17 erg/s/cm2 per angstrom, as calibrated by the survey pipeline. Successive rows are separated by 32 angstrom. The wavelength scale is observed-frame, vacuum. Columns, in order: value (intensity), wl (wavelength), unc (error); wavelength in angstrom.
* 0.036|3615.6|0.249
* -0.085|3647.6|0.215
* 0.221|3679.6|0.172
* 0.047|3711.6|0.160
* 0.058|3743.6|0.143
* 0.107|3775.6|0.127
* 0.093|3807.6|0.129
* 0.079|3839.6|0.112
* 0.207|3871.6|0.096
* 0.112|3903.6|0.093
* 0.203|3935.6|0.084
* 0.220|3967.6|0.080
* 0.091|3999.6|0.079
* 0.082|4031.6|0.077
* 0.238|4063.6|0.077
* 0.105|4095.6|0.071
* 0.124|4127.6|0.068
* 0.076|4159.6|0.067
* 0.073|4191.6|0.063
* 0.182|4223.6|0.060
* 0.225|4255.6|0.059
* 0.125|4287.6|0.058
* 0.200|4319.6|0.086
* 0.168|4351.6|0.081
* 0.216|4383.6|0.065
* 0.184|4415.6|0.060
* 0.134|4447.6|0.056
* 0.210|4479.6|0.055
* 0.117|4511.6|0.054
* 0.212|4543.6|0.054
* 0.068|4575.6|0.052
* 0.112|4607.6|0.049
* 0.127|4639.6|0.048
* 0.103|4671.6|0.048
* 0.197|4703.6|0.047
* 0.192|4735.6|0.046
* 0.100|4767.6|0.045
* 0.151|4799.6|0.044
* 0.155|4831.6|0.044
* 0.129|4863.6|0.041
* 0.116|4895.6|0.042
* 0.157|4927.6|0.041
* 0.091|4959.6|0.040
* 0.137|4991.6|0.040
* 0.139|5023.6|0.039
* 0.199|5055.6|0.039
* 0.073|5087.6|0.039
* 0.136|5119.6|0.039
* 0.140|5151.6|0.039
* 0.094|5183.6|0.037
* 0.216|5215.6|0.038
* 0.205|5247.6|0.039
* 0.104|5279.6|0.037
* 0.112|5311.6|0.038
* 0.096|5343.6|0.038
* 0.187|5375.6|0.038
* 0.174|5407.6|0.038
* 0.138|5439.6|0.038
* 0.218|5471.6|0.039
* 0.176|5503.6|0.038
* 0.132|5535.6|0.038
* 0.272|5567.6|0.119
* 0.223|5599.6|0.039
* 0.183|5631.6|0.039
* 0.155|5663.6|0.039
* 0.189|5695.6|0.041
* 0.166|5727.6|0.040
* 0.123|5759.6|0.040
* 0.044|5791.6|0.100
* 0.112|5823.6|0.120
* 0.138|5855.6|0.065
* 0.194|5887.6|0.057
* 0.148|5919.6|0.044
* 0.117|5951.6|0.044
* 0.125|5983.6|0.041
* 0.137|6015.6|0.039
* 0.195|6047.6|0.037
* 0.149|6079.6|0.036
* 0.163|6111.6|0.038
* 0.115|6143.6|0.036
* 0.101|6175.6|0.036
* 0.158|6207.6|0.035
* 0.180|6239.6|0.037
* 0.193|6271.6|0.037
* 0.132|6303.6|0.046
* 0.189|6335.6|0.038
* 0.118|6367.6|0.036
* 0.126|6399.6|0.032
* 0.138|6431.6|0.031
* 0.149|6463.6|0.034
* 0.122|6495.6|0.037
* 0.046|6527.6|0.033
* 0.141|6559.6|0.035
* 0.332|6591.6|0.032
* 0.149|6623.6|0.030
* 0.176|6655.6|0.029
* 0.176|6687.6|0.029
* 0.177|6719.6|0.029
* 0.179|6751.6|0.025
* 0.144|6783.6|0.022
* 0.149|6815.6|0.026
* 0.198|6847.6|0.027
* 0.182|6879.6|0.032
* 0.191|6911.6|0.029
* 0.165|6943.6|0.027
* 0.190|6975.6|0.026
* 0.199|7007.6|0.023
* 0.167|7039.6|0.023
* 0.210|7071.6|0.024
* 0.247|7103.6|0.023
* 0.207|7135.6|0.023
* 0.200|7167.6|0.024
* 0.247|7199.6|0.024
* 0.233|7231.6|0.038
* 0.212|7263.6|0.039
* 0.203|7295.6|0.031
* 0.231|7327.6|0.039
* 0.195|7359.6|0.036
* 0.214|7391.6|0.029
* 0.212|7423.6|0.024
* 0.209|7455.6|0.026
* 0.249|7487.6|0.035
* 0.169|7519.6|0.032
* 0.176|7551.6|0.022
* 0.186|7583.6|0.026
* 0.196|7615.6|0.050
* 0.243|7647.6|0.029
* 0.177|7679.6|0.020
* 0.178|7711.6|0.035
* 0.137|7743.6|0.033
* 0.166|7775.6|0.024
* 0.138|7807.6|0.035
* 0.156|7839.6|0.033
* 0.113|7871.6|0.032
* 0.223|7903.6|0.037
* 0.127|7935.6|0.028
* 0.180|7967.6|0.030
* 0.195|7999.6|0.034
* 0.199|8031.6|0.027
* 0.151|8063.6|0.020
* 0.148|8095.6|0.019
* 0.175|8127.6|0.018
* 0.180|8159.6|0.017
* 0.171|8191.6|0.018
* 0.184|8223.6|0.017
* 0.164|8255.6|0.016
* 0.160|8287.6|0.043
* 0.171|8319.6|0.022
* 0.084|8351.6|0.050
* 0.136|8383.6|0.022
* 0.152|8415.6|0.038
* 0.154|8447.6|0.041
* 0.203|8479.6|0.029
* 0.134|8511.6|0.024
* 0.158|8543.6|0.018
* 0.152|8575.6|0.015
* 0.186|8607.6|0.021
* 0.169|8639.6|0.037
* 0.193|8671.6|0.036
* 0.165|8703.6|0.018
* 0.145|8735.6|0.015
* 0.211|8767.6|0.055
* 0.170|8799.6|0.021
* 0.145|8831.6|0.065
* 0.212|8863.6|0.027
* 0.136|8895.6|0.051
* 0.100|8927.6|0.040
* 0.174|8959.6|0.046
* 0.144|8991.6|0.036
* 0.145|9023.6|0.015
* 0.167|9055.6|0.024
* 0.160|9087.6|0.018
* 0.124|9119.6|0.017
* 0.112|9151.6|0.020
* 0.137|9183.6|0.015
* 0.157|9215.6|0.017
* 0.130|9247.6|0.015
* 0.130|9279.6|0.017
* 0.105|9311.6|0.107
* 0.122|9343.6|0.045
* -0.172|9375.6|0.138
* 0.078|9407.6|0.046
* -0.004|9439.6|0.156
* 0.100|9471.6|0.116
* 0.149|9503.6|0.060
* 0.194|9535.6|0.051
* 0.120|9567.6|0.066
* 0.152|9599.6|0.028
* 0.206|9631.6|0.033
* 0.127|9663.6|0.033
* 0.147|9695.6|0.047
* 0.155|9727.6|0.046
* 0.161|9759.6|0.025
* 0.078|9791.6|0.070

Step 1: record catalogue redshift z 0.77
